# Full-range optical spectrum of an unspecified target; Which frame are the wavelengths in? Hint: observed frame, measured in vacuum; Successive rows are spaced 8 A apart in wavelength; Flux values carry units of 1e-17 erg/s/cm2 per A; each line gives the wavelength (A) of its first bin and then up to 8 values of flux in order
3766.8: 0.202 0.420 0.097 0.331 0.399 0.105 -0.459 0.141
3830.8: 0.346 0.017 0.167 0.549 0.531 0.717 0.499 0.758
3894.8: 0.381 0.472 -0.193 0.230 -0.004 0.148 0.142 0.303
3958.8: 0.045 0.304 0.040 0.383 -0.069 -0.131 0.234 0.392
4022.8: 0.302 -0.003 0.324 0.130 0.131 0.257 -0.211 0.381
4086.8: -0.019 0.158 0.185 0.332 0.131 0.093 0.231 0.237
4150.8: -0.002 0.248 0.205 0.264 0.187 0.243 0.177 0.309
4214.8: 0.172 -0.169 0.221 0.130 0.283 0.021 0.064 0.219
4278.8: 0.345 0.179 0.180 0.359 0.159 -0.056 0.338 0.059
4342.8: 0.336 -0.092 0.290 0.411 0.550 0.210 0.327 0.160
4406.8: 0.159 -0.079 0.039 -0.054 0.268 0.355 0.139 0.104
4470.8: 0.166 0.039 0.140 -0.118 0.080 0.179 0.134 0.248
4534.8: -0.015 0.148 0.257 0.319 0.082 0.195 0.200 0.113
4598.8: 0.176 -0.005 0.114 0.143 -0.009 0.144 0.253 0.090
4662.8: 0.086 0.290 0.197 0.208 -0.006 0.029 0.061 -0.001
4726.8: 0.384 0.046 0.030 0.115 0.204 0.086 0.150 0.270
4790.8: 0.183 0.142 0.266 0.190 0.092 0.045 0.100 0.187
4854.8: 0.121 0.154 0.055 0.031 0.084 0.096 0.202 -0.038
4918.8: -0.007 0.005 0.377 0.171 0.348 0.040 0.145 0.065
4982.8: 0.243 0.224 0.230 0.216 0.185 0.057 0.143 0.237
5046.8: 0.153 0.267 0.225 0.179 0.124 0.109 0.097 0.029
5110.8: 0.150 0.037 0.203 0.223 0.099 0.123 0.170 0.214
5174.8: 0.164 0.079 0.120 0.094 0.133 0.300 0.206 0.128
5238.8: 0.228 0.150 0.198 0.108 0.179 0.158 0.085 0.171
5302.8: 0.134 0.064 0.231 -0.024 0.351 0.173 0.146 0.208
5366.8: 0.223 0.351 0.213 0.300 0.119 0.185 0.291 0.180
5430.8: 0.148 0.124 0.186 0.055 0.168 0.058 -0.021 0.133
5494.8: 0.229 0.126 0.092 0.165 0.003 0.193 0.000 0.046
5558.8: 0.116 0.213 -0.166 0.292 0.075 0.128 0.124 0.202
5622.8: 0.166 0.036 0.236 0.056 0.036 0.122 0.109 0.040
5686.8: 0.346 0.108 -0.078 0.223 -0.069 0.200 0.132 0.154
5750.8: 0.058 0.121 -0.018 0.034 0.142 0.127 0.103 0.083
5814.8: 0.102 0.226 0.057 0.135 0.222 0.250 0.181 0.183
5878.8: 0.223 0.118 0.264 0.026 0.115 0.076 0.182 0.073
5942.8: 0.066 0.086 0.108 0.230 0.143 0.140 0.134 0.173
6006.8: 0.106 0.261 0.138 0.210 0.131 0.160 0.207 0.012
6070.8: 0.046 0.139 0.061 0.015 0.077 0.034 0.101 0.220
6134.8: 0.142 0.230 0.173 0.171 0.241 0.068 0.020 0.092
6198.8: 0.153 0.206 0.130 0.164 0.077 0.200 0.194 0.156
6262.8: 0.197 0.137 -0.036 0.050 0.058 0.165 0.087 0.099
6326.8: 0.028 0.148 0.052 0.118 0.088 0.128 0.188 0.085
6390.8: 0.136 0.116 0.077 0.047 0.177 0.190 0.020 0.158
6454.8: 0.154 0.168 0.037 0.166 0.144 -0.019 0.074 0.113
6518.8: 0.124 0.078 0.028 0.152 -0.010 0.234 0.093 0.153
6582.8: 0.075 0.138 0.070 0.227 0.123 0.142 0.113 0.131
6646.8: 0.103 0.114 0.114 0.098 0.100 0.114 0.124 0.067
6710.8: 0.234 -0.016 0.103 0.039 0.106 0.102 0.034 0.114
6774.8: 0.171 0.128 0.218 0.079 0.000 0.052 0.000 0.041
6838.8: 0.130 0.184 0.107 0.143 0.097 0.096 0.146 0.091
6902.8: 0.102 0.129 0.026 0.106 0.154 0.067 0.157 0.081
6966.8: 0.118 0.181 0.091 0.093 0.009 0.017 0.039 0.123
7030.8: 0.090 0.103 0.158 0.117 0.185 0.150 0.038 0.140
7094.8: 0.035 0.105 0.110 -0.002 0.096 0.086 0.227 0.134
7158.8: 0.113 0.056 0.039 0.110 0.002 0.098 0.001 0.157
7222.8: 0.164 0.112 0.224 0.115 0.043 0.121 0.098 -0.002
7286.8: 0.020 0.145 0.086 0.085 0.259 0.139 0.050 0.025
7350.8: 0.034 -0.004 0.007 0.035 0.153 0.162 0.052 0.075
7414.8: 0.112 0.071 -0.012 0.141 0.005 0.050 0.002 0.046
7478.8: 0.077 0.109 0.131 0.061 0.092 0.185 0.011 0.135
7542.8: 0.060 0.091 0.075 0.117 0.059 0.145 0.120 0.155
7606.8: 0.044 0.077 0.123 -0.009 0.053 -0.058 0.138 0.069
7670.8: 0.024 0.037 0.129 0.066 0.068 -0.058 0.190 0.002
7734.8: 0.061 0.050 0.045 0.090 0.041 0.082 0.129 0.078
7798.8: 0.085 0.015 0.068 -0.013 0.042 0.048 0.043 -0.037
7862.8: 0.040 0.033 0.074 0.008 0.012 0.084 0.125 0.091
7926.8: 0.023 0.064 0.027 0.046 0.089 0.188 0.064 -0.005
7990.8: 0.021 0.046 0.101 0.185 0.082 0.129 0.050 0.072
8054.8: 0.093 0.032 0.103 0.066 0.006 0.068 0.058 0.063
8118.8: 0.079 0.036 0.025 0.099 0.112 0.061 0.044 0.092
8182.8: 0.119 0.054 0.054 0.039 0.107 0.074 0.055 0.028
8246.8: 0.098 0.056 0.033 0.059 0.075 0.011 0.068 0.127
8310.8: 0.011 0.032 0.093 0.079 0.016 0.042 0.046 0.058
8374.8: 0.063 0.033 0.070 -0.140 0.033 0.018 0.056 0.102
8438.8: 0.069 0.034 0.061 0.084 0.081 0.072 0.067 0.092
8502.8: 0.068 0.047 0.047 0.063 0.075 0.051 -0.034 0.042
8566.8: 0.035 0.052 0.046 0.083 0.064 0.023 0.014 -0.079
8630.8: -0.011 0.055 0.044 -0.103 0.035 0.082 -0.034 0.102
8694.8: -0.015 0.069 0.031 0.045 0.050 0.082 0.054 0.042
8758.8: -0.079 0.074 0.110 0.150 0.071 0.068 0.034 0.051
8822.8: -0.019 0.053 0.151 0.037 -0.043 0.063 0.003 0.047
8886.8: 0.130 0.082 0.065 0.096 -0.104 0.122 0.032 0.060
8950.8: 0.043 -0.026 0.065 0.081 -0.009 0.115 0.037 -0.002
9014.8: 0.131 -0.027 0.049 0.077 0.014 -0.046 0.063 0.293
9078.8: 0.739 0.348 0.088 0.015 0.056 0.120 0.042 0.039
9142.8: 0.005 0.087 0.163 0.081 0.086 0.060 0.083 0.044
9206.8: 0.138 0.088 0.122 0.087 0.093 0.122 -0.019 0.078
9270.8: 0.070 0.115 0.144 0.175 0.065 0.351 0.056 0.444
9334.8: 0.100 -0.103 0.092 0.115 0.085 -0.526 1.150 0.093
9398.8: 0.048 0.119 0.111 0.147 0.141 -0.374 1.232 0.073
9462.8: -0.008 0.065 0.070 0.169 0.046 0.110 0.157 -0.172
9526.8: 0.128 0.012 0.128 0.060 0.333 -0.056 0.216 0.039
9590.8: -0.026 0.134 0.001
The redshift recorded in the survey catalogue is 1.43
